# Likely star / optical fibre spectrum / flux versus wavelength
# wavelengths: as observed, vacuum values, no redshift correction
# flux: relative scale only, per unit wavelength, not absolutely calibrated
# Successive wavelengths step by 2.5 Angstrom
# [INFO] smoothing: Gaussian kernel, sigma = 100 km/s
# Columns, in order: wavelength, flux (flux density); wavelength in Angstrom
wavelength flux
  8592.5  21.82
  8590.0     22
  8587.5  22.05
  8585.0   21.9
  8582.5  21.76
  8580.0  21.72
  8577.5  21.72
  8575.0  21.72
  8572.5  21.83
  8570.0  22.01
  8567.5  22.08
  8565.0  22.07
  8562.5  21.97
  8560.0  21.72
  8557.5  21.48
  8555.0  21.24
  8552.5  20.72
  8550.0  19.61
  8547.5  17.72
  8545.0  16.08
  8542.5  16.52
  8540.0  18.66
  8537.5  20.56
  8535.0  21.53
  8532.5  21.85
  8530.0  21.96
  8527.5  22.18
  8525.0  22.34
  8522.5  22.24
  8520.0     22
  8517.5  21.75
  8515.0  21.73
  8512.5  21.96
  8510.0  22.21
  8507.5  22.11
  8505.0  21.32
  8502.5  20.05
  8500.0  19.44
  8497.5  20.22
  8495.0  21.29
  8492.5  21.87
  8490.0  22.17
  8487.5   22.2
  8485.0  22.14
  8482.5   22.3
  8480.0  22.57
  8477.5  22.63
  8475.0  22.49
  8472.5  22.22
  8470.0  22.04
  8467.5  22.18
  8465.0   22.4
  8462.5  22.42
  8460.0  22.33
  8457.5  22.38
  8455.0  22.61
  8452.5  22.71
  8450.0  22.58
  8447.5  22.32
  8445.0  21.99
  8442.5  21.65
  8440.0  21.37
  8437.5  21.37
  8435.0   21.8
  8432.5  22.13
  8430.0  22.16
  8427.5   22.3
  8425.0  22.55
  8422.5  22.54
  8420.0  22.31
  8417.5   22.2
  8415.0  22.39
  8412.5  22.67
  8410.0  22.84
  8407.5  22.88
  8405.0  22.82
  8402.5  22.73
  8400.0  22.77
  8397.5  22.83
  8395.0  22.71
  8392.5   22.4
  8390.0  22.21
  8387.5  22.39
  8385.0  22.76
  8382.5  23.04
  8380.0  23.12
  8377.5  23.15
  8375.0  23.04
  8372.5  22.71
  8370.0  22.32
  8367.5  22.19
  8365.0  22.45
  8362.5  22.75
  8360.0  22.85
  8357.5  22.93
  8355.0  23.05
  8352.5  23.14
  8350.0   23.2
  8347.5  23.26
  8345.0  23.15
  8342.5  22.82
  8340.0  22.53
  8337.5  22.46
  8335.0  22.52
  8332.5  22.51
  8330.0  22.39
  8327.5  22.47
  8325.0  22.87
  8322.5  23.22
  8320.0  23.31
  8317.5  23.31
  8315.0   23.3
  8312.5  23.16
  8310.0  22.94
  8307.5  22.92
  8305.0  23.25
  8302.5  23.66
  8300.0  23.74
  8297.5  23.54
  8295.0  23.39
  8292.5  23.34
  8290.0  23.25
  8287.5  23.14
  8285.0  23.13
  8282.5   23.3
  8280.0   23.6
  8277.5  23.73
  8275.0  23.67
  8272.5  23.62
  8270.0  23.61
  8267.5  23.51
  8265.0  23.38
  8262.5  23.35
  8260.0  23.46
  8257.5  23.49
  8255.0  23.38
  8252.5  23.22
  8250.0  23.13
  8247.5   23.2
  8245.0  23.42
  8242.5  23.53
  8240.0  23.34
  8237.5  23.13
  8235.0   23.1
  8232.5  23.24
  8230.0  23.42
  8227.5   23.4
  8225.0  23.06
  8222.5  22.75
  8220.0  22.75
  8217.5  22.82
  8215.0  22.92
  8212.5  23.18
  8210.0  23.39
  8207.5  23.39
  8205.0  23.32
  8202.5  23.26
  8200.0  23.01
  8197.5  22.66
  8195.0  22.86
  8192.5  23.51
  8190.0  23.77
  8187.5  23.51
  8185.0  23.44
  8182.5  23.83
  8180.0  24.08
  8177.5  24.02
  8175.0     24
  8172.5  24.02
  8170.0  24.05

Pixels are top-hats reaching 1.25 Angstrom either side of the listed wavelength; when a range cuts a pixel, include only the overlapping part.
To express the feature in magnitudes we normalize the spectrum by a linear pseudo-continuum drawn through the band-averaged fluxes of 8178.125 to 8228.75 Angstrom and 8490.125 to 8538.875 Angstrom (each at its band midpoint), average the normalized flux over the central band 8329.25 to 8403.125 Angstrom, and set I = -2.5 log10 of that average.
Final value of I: -0.02 mag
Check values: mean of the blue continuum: 23.3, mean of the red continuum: 21.5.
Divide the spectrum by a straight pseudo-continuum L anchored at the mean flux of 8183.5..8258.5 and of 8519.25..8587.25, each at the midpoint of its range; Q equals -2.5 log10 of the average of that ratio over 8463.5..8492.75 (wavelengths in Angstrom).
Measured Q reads -0.04 mag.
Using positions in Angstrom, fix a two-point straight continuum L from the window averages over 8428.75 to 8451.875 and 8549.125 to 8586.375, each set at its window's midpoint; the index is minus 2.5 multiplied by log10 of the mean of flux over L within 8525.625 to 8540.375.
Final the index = 0.019 mag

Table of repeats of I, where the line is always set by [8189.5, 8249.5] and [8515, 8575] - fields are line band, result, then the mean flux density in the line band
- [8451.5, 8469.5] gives -0.05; 22.4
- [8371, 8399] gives -0.04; 22.8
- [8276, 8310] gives -0.03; 23.4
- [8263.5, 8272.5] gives -0.03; 23.5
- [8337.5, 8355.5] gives -0.03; 23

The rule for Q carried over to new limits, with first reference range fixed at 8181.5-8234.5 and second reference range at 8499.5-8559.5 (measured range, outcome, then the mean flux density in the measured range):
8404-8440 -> -0.04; 22.3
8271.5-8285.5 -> -0.04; 23.5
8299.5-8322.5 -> -0.04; 23.3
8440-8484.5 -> -0.05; 22.3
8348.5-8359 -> -0.05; 23.1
